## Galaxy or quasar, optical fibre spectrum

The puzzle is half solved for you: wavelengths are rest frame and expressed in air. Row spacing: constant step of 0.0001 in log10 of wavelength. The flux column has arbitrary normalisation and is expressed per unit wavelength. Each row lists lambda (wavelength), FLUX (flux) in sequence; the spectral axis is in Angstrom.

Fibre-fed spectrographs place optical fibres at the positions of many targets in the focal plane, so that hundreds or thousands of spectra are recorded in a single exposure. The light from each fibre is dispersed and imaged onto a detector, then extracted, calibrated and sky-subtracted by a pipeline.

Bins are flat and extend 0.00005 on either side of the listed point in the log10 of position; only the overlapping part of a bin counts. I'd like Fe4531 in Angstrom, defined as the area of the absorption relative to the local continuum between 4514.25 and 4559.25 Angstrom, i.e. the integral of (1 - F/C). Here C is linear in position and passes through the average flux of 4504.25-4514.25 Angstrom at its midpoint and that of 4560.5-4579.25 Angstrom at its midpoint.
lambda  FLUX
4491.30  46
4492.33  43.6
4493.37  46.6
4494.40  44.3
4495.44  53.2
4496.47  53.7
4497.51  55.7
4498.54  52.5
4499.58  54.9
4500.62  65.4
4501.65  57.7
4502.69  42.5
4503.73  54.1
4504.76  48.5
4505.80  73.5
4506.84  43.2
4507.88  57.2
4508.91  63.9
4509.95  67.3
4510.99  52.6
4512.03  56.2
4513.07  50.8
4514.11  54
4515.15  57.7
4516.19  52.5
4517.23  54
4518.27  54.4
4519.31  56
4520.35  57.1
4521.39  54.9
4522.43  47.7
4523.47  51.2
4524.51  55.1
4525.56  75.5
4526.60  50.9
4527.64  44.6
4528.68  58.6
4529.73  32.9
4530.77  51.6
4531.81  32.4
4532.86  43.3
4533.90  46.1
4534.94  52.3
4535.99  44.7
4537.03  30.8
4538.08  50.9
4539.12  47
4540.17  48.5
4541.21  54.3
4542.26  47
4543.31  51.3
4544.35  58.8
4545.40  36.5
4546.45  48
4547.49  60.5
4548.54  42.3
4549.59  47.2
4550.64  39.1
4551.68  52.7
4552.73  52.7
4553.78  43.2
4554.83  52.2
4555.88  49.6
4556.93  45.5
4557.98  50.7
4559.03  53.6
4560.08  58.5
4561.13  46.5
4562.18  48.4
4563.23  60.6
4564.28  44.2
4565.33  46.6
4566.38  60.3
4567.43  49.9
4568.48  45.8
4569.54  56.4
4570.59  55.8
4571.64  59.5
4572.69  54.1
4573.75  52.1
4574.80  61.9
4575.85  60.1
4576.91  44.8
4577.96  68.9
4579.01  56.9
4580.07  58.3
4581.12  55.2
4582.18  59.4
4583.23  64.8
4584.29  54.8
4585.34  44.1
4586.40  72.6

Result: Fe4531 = 4.8 Angstrom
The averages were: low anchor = 56.8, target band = 49.7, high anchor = 54.1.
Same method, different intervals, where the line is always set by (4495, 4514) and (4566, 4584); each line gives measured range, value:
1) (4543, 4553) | 1.3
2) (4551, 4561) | 1.0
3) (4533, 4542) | 1.5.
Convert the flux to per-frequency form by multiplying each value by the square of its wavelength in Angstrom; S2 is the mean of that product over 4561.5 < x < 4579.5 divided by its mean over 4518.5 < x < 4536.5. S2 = 1.10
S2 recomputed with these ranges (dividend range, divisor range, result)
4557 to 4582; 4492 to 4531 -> 1.03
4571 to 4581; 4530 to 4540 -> 1.32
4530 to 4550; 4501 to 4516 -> 0.85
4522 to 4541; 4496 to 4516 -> 0.87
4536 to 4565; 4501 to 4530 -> 0.91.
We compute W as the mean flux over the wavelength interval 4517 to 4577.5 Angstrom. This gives 50.5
